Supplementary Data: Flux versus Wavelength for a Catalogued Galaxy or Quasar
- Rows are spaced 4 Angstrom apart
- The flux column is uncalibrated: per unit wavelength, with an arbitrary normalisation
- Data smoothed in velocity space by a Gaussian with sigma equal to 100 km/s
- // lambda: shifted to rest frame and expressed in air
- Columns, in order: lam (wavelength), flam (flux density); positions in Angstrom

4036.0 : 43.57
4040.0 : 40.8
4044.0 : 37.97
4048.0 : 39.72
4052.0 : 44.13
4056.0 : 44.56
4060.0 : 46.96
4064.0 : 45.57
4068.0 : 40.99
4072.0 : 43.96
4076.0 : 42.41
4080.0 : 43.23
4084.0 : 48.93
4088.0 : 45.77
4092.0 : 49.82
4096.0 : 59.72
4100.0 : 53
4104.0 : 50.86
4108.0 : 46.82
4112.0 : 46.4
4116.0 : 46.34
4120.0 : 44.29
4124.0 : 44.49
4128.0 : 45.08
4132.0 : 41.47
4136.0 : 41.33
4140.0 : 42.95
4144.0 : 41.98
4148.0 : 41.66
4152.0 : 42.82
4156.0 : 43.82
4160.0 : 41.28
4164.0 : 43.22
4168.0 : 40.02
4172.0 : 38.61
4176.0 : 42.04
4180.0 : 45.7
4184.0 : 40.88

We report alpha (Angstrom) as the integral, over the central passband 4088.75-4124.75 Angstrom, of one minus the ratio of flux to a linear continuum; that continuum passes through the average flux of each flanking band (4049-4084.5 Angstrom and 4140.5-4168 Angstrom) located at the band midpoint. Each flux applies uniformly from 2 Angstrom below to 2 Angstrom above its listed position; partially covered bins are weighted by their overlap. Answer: -4.8 Angstrom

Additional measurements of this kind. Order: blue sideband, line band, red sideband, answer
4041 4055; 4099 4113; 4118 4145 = -2.2 Angstrom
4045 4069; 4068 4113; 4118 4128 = -4.0 Angstrom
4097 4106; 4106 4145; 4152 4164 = 3.5 Angstrom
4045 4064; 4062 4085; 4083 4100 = 1.8 Angstrom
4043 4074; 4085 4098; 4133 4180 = -2.7 Angstrom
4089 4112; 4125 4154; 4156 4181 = 2.1 Angstrom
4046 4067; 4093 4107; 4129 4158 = -3.4 Angstrom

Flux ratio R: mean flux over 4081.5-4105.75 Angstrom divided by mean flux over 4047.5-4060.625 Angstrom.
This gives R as 1.16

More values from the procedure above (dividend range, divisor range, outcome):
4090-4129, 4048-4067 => 1.10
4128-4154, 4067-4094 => 0.94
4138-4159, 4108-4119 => 0.92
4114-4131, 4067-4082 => 1.05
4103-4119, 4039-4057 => 1.14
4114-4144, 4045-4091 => 0.99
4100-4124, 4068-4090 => 1.06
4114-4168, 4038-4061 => 1.02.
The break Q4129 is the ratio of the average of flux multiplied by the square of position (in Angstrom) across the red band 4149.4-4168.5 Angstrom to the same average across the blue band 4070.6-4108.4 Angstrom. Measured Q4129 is 0.9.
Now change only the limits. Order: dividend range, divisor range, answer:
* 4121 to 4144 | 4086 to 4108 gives 0.85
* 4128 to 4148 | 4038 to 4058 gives 1.06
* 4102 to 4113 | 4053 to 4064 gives 1.08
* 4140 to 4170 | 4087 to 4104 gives 0.83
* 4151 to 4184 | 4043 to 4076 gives 1.03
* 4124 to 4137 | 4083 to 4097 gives 0.87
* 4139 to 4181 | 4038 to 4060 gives 1.06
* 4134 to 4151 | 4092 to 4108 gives 0.81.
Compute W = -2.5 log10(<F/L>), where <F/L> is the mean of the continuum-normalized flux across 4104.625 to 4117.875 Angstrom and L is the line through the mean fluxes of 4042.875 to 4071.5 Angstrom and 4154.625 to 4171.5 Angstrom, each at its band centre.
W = -0.11 mag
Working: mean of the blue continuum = 43.1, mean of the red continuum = 41.7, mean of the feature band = 47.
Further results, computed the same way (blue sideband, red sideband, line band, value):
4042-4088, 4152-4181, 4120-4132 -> -0.038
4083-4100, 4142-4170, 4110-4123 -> 0.051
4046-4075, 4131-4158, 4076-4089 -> -0.052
